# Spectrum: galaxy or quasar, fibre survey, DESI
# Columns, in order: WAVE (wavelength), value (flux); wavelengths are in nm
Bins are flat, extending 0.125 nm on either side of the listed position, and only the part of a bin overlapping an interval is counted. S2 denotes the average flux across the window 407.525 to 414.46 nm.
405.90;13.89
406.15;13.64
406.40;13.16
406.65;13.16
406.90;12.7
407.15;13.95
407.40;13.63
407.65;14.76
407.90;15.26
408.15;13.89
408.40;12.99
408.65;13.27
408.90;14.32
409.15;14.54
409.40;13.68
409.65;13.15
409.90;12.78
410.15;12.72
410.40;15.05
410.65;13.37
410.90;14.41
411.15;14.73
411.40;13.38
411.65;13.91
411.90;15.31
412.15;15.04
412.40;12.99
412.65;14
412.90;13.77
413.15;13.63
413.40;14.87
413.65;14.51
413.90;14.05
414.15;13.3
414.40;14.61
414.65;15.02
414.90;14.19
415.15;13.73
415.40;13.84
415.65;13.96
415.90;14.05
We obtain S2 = 14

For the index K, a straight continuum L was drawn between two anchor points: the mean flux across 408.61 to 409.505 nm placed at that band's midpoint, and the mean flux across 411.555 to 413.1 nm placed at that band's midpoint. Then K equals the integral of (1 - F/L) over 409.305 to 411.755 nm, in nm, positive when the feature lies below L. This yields 0.06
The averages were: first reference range 14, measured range 13.7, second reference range 14.1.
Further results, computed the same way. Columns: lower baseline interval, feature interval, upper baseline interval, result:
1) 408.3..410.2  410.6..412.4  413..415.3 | -0.06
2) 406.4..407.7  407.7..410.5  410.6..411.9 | 0.00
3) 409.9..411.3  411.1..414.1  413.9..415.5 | -0.03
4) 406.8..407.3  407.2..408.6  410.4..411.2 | -0.05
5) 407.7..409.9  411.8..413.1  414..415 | 0.00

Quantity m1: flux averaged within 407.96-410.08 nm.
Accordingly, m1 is 13.6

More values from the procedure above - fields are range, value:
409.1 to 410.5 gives 13.6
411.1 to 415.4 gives 14.2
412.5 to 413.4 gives 13.9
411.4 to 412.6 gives 14.2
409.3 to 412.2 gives 13.9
